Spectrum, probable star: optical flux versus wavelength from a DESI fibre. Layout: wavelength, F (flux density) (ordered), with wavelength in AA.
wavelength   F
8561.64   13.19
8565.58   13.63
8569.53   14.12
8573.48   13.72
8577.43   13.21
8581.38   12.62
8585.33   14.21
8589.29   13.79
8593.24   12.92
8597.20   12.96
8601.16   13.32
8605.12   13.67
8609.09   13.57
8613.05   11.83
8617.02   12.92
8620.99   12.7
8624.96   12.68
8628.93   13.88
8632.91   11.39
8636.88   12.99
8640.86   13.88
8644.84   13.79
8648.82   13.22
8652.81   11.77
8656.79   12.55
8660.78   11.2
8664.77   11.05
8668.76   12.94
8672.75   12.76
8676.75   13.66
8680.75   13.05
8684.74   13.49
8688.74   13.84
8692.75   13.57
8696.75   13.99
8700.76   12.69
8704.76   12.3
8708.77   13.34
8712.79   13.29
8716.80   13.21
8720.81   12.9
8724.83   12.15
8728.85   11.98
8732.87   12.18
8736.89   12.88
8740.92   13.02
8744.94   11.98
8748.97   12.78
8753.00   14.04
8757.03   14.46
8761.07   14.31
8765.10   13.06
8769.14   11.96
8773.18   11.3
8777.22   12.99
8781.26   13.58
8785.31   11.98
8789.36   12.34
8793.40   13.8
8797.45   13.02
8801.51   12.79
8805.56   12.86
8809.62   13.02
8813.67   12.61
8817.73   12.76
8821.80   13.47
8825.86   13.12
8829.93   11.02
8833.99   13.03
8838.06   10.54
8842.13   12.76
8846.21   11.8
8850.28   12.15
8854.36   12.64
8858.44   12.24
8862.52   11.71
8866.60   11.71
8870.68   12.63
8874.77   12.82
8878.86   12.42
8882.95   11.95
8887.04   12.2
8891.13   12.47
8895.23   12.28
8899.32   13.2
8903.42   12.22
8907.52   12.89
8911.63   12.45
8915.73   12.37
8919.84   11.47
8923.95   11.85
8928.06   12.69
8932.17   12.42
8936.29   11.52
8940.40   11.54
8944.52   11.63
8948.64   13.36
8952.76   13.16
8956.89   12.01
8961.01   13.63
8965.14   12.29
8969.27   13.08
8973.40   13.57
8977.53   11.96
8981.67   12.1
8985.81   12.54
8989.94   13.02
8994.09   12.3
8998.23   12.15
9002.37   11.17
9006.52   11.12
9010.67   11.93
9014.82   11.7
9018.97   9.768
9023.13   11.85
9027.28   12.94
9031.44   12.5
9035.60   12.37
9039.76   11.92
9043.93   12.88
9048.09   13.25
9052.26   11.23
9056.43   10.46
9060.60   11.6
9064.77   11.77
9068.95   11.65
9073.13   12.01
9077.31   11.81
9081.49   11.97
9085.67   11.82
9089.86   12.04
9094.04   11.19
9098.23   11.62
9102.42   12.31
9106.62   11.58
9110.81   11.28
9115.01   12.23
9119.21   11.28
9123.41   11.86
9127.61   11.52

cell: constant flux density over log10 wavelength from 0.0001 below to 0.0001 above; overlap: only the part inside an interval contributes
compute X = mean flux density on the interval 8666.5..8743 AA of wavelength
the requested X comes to 13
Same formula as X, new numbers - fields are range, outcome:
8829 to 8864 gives 12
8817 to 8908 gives 12.3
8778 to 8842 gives 12.7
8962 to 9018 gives 12.2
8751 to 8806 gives 13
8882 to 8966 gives 12.4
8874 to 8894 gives 12.3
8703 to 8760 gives 12.9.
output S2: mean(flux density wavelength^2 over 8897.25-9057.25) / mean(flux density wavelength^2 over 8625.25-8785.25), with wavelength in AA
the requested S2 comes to 1.01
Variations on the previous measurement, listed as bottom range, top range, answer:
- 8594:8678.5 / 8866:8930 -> 1.03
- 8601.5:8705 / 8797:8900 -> 1.00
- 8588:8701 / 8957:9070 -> 1.01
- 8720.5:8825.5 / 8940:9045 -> 1.00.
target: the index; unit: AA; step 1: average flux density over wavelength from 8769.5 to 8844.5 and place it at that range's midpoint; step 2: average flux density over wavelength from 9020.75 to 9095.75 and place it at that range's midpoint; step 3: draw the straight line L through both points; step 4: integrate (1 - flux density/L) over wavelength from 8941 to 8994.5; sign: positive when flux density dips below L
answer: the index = -2.03 AA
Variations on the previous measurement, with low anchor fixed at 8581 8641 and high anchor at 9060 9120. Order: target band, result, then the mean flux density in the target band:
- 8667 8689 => -0.62 AA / 13.3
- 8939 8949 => 0.11 AA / 12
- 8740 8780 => -1.07 AA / 13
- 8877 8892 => 0.10 AA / 12.2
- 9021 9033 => -0.49 AA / 12.4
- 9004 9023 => 1.21 AA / 11.2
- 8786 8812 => -0.75 AA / 12.9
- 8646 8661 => 0.65 AA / 12.4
